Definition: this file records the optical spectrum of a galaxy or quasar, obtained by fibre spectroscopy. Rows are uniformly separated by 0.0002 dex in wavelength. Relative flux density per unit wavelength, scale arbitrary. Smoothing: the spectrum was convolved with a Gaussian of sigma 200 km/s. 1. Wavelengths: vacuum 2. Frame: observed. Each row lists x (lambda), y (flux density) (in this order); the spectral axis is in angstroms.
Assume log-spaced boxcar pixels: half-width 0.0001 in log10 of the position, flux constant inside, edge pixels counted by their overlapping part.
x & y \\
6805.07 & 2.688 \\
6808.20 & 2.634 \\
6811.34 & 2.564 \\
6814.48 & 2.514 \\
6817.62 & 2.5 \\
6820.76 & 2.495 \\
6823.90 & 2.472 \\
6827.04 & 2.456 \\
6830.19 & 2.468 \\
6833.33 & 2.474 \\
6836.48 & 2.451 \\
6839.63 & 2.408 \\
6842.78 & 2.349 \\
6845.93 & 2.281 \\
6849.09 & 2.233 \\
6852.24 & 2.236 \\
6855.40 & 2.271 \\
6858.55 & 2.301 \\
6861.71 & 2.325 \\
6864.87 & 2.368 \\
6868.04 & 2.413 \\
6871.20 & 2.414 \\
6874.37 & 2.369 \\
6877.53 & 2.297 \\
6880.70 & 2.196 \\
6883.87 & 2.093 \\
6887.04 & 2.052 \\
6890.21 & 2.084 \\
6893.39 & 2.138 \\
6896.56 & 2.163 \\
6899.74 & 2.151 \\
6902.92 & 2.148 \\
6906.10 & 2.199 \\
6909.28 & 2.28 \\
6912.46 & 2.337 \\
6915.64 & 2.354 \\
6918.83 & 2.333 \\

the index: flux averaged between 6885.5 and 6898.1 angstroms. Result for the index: 2.11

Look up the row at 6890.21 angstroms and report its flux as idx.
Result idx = 2.084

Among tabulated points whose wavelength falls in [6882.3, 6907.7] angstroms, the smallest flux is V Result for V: 2.052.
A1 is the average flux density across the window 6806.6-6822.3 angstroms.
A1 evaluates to 2.54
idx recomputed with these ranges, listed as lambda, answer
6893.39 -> 2.138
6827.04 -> 2.456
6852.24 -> 2.236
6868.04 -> 2.413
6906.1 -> 2.199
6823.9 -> 2.472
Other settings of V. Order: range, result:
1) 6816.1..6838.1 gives 2.451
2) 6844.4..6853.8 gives 2.233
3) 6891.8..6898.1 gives 2.138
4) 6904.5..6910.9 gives 2.199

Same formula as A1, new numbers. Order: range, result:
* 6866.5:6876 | 2.4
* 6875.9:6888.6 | 2.16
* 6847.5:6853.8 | 2.23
